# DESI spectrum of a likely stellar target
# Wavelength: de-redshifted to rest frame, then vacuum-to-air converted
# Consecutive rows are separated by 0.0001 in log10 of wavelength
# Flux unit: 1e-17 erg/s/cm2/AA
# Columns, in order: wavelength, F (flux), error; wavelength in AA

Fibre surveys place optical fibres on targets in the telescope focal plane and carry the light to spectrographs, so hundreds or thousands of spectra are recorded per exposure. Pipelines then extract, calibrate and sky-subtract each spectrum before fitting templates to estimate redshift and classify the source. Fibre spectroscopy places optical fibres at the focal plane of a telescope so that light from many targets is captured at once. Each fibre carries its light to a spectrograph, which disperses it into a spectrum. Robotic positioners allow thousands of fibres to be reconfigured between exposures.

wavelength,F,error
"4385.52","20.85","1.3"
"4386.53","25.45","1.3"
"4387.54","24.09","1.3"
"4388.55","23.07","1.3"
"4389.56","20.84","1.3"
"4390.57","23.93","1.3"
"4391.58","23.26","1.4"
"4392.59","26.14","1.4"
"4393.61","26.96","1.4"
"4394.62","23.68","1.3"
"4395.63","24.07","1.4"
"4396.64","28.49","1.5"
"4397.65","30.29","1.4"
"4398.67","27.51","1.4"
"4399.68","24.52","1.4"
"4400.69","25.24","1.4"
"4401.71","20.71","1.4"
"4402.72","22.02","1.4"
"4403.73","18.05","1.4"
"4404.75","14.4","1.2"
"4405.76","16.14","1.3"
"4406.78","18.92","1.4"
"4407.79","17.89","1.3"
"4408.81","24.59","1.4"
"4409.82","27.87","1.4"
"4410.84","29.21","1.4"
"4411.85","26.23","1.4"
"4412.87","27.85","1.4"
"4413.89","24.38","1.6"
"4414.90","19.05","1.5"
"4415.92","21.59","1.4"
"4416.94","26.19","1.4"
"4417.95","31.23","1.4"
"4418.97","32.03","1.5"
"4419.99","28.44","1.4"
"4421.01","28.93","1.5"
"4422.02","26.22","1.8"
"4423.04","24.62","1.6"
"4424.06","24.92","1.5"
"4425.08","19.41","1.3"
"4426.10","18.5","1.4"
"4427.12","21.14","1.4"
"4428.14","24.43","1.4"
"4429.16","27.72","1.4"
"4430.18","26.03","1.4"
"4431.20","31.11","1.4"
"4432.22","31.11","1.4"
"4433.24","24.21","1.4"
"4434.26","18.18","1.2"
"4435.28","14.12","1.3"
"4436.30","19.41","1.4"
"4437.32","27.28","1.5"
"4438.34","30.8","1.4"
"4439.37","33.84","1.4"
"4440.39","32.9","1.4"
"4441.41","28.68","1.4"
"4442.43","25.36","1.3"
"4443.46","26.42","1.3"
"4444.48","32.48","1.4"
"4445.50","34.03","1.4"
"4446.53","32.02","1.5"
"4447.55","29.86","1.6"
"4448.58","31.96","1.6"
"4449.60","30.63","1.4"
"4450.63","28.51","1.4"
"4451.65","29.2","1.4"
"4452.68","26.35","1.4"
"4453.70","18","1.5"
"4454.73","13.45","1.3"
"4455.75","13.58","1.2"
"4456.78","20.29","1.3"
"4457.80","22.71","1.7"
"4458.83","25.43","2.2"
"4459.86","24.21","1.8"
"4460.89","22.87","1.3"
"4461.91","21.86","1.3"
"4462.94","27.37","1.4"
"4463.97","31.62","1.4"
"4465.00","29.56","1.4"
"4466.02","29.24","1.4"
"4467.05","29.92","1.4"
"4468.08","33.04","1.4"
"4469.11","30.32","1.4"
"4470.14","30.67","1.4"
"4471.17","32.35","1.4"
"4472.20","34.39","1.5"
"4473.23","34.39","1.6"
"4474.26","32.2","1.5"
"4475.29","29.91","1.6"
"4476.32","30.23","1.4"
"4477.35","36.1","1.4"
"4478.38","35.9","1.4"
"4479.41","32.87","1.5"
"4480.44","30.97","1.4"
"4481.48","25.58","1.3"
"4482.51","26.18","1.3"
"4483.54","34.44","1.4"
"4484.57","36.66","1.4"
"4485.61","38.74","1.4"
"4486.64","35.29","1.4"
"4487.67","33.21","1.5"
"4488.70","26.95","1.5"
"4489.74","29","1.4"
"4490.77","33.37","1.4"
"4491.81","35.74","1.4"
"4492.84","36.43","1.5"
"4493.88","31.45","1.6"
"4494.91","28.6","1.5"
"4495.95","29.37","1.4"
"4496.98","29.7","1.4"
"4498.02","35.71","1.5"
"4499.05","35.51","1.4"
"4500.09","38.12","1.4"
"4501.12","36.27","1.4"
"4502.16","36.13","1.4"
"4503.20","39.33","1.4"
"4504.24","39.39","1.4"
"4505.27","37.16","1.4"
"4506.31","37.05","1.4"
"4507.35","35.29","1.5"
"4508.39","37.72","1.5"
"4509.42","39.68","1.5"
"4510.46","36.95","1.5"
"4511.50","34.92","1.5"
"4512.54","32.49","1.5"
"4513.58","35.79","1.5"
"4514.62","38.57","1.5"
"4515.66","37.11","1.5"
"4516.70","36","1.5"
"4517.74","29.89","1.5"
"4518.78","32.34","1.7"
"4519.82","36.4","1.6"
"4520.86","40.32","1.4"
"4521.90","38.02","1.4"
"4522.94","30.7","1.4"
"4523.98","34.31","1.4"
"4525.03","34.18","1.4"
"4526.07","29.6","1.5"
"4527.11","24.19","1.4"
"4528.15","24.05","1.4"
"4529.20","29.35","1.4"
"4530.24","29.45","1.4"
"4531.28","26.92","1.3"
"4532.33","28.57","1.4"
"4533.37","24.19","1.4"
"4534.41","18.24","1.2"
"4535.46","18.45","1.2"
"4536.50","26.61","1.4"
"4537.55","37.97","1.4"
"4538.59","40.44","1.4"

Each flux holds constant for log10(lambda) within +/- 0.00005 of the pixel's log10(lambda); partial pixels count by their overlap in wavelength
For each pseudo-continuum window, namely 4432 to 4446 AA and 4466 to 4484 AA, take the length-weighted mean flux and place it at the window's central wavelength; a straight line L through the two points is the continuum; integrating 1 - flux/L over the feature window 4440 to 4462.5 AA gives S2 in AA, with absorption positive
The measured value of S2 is 2.0 AA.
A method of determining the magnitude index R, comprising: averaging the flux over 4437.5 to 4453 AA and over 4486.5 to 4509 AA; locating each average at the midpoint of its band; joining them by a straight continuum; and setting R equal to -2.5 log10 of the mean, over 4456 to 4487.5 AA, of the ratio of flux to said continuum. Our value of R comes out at 0.08 mag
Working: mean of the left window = 30.2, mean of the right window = 34.4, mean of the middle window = 30.1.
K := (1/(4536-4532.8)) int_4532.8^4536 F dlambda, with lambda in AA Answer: 20.5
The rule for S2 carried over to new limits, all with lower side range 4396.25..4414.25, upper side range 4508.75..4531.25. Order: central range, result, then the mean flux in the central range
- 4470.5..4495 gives -1.9 AA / 32.6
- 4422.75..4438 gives 1.3 AA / 23.5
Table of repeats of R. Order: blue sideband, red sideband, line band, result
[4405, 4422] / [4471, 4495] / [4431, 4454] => 0.02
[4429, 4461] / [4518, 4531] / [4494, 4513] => -0.17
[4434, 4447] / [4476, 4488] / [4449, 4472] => 0.16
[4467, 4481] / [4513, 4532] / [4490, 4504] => -0.06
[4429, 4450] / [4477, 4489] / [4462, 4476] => 0.01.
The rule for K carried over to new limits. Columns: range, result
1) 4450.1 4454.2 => 25.6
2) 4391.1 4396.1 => 24.8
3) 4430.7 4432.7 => 31.1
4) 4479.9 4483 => 27.6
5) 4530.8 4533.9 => 26.5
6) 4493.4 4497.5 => 29.8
